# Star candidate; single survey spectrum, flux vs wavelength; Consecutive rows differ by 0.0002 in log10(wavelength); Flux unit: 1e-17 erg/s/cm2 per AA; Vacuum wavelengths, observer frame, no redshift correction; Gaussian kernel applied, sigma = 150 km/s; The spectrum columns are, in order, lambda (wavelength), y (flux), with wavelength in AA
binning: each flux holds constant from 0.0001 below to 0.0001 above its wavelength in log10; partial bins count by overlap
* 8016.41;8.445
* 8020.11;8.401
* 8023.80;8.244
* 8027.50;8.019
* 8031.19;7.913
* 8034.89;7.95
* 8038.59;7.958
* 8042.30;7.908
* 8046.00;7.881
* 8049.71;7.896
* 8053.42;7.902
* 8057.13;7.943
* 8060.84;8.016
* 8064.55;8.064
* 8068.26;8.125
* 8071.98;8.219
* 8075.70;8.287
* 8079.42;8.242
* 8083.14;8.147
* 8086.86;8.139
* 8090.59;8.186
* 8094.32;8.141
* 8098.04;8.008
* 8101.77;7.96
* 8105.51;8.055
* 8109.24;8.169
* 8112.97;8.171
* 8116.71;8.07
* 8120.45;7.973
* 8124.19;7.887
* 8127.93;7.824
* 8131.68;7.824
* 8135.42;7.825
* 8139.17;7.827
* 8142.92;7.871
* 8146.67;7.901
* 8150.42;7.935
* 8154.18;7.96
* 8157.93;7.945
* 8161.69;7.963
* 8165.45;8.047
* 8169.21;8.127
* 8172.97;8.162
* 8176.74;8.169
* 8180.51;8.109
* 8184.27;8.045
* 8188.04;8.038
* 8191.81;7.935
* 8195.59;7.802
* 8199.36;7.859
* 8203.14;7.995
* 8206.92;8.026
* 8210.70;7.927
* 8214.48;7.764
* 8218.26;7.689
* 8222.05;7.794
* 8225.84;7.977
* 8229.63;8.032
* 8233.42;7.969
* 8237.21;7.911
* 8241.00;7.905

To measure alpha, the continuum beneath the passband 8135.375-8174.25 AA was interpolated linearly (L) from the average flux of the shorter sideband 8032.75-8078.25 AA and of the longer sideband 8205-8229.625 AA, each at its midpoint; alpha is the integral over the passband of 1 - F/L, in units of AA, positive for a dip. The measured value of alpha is -0.17 AA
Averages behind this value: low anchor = 8.01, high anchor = 7.87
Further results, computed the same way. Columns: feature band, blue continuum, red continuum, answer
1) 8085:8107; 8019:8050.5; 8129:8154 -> -0.42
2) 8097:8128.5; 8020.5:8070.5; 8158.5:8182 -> 0.10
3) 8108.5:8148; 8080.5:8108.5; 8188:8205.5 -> 0.51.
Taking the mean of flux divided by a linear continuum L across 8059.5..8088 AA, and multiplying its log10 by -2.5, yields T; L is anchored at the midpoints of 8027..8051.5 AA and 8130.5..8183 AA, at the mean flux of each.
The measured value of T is -0.03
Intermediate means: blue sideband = 7.93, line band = 8.16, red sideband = 7.98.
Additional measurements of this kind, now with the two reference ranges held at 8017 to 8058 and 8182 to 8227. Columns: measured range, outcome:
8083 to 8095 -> -0.02 mag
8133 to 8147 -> 0.01 mag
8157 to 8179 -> -0.02 mag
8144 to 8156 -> 0.00 mag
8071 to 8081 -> -0.03 mag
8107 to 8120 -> -0.02 mag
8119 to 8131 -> 0.01 mag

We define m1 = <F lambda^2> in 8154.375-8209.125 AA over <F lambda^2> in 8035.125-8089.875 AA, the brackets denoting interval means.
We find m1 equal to 1.02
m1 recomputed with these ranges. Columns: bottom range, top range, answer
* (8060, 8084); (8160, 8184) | 1.02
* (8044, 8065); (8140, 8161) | 1.02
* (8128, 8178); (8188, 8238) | 1.01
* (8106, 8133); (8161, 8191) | 1.03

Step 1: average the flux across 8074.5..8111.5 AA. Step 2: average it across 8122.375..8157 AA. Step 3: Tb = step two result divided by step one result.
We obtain 0.97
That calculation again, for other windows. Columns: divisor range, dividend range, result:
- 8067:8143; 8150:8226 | 0.99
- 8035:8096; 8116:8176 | 0.99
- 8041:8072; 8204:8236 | 0.99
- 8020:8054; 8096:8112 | 1.01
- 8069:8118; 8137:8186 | 0.98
